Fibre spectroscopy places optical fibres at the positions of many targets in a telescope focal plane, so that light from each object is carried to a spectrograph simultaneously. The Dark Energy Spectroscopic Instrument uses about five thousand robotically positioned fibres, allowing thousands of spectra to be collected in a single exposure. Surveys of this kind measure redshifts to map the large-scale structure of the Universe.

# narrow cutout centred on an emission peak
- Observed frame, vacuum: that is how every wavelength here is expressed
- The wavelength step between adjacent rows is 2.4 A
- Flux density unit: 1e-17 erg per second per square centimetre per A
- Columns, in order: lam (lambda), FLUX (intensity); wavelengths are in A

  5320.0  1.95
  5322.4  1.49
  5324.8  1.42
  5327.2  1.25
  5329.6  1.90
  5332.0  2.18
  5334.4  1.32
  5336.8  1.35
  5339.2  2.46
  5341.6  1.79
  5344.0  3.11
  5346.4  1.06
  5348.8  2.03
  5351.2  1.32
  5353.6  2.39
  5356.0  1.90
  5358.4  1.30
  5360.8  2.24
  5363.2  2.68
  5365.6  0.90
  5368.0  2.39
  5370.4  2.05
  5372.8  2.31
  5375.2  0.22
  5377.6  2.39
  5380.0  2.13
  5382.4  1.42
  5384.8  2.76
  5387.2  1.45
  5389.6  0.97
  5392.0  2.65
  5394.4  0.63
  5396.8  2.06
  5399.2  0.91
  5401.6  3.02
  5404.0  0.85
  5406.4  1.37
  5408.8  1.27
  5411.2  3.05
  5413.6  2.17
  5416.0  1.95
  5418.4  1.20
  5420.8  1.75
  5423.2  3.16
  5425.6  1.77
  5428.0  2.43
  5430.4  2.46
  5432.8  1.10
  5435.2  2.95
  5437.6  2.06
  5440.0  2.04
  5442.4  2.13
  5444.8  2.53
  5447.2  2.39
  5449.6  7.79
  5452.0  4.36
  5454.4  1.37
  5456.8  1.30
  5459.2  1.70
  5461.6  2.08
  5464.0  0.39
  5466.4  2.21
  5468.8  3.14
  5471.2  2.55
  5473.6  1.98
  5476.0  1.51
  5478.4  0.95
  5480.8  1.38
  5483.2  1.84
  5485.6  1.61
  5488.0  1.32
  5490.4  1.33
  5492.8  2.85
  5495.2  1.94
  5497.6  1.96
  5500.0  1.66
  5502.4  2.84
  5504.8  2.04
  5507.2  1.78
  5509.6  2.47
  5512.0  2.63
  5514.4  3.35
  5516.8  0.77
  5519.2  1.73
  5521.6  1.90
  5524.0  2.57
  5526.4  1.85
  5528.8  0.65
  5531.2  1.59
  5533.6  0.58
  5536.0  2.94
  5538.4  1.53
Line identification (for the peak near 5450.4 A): H-beta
